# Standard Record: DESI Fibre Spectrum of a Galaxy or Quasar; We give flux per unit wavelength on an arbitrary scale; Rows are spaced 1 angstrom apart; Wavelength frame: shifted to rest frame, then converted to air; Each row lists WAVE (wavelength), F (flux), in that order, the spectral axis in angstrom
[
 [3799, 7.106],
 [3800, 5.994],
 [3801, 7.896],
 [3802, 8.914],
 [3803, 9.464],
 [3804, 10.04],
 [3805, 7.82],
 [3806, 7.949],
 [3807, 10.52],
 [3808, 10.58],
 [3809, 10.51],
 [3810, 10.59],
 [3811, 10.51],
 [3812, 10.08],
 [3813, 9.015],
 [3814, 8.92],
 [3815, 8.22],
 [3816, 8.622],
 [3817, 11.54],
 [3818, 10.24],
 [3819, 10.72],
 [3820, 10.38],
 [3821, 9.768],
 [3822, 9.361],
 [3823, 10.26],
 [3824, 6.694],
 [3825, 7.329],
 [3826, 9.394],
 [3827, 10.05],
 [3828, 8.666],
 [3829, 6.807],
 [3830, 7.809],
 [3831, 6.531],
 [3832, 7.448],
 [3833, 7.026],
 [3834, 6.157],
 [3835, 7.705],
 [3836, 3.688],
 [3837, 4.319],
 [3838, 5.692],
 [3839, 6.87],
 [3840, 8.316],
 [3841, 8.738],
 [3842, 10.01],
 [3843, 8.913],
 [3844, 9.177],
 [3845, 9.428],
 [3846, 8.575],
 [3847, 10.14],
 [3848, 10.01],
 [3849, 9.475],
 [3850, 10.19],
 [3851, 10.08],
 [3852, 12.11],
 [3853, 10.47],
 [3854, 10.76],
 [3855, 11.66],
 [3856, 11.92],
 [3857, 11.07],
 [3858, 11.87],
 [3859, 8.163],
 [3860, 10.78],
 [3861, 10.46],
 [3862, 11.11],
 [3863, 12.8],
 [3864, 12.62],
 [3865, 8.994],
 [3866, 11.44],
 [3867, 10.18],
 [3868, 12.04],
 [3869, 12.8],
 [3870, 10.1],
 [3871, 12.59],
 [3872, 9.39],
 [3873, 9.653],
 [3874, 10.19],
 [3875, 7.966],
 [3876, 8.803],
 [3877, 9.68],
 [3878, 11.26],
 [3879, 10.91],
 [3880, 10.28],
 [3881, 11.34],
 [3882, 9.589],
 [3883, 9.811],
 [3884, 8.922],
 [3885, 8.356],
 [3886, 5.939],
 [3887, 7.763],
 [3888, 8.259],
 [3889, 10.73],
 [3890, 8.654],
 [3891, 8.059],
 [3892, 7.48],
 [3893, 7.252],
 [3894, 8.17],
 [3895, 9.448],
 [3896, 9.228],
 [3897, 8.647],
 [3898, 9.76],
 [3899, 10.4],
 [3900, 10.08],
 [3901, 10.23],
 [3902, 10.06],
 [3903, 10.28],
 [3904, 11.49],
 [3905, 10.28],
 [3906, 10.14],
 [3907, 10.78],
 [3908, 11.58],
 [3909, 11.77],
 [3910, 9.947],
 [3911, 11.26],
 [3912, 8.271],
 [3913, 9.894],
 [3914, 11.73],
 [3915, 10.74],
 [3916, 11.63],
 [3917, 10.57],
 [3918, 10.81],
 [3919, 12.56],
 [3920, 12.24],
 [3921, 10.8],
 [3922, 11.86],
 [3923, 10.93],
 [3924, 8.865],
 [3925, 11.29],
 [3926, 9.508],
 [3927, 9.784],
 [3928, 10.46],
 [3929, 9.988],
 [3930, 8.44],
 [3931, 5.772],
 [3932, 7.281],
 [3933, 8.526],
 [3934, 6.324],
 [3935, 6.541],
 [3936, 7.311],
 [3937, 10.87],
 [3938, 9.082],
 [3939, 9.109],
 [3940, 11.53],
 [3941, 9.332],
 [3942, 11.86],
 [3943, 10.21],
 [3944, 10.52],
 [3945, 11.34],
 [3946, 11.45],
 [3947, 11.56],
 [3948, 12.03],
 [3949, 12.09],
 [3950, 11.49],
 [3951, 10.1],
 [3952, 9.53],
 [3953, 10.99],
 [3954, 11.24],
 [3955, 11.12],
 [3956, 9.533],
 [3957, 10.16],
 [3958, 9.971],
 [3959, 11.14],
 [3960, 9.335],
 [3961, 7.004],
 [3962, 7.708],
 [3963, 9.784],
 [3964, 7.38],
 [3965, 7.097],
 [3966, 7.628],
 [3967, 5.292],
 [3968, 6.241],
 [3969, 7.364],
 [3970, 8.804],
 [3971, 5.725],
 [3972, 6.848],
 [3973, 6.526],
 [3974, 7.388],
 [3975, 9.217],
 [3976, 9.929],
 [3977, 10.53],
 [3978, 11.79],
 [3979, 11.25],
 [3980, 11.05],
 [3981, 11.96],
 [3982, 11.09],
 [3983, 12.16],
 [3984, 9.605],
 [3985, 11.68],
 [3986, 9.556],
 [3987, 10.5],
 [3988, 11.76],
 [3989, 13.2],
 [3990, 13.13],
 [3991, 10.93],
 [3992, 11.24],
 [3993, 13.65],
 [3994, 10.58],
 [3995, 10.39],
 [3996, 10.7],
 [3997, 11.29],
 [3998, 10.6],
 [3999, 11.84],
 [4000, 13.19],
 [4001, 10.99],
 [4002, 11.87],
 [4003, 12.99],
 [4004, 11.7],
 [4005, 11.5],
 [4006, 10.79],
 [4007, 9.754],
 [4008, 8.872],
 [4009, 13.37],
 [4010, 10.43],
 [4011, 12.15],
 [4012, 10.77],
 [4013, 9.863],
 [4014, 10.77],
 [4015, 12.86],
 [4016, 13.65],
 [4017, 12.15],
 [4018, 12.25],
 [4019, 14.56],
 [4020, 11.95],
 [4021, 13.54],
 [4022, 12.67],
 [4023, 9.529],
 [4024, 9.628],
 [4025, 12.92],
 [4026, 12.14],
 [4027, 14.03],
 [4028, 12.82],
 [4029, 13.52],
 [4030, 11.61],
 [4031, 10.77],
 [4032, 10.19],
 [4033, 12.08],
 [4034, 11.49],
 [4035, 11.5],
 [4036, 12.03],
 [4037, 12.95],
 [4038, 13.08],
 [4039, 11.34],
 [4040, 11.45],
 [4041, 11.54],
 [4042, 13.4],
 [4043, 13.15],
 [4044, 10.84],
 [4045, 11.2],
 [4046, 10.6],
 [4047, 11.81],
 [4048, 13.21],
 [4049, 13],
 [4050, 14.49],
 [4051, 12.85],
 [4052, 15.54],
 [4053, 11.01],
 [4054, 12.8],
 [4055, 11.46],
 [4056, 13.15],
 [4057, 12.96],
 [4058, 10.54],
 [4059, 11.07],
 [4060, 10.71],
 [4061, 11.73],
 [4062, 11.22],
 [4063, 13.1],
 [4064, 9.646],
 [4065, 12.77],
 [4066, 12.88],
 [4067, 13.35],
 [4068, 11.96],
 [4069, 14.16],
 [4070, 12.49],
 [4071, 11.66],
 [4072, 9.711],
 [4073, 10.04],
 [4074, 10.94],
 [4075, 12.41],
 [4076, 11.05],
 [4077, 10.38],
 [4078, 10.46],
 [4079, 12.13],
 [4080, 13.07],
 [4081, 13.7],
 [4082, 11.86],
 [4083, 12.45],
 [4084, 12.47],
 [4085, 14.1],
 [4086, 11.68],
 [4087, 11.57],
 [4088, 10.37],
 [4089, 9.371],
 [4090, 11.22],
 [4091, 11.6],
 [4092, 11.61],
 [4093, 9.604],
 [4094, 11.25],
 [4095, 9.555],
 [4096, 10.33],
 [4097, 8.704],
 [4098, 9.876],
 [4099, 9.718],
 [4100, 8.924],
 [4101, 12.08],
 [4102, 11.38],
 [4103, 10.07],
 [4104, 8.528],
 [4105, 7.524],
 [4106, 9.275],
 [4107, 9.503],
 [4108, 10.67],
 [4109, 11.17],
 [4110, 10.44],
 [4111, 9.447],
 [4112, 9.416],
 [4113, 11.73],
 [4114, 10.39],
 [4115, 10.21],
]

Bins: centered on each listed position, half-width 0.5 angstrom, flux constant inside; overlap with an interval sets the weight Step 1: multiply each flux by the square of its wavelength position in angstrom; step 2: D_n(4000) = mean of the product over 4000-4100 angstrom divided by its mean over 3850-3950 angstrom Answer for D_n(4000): 1.25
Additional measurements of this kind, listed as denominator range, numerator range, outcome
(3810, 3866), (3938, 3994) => 1.15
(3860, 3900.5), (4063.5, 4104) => 1.28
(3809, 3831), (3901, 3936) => 1.14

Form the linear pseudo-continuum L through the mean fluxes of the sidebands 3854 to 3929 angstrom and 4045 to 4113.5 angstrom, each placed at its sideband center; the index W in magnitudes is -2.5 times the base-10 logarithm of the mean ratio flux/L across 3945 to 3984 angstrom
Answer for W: 0.12 mag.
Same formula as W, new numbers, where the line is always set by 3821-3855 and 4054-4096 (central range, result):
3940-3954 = -0.11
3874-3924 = -0.07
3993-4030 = -0.09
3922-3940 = 0.09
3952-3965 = 0.06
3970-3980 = 0.16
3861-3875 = -0.22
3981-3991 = -0.09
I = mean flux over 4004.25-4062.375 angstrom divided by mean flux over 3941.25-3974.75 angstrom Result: 1.29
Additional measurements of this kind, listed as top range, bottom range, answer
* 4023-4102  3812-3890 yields 1.25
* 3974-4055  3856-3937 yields 1.18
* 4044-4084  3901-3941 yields 1.20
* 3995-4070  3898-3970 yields 1.21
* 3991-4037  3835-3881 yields 1.18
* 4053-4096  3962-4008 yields 1.15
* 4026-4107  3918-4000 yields 1.16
